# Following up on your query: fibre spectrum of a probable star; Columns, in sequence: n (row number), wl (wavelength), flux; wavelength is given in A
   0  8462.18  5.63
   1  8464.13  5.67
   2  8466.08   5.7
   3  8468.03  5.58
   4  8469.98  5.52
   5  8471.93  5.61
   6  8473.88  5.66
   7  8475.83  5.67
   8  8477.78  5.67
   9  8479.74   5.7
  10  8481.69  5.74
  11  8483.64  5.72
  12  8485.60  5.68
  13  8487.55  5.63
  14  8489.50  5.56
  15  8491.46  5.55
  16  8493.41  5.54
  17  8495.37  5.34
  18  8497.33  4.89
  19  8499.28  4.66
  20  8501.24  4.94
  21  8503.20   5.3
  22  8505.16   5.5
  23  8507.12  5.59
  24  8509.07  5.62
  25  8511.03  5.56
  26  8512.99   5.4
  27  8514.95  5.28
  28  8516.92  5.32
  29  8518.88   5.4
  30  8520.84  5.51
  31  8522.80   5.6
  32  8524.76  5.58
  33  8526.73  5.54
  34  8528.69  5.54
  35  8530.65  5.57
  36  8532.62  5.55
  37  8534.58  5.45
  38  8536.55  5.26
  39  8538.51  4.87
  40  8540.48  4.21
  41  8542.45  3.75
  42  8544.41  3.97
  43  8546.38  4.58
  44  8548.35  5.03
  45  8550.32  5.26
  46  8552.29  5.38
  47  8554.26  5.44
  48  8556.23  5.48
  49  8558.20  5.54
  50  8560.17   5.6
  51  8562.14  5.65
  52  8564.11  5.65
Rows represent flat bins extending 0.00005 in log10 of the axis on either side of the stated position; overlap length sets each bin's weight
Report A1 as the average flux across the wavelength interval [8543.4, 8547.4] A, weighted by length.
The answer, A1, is 4.28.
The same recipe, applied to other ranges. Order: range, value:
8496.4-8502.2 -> 4.83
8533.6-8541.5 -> 4.94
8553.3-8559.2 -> 5.49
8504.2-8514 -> 5.54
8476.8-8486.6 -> 5.7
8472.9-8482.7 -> 5.69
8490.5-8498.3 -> 5.33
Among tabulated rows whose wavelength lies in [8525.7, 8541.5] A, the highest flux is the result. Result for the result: 5.57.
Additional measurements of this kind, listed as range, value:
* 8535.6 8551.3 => 5.26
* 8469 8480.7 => 5.7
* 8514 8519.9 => 5.4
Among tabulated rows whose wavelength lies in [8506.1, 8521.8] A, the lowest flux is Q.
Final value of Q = 5.28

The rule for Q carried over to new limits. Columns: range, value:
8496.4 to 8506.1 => 4.66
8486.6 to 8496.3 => 5.34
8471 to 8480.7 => 5.61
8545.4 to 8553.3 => 4.58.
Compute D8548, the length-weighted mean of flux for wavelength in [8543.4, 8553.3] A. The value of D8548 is 4.84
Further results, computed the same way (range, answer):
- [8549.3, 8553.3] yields 5.31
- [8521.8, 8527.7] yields 5.57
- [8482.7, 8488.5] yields 5.67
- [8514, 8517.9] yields 5.29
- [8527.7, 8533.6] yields 5.56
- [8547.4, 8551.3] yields 5.14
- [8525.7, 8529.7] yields 5.54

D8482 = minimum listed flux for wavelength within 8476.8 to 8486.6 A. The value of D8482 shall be 5.67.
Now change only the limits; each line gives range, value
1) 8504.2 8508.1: 5.5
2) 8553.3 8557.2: 5.44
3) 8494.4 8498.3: 4.89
